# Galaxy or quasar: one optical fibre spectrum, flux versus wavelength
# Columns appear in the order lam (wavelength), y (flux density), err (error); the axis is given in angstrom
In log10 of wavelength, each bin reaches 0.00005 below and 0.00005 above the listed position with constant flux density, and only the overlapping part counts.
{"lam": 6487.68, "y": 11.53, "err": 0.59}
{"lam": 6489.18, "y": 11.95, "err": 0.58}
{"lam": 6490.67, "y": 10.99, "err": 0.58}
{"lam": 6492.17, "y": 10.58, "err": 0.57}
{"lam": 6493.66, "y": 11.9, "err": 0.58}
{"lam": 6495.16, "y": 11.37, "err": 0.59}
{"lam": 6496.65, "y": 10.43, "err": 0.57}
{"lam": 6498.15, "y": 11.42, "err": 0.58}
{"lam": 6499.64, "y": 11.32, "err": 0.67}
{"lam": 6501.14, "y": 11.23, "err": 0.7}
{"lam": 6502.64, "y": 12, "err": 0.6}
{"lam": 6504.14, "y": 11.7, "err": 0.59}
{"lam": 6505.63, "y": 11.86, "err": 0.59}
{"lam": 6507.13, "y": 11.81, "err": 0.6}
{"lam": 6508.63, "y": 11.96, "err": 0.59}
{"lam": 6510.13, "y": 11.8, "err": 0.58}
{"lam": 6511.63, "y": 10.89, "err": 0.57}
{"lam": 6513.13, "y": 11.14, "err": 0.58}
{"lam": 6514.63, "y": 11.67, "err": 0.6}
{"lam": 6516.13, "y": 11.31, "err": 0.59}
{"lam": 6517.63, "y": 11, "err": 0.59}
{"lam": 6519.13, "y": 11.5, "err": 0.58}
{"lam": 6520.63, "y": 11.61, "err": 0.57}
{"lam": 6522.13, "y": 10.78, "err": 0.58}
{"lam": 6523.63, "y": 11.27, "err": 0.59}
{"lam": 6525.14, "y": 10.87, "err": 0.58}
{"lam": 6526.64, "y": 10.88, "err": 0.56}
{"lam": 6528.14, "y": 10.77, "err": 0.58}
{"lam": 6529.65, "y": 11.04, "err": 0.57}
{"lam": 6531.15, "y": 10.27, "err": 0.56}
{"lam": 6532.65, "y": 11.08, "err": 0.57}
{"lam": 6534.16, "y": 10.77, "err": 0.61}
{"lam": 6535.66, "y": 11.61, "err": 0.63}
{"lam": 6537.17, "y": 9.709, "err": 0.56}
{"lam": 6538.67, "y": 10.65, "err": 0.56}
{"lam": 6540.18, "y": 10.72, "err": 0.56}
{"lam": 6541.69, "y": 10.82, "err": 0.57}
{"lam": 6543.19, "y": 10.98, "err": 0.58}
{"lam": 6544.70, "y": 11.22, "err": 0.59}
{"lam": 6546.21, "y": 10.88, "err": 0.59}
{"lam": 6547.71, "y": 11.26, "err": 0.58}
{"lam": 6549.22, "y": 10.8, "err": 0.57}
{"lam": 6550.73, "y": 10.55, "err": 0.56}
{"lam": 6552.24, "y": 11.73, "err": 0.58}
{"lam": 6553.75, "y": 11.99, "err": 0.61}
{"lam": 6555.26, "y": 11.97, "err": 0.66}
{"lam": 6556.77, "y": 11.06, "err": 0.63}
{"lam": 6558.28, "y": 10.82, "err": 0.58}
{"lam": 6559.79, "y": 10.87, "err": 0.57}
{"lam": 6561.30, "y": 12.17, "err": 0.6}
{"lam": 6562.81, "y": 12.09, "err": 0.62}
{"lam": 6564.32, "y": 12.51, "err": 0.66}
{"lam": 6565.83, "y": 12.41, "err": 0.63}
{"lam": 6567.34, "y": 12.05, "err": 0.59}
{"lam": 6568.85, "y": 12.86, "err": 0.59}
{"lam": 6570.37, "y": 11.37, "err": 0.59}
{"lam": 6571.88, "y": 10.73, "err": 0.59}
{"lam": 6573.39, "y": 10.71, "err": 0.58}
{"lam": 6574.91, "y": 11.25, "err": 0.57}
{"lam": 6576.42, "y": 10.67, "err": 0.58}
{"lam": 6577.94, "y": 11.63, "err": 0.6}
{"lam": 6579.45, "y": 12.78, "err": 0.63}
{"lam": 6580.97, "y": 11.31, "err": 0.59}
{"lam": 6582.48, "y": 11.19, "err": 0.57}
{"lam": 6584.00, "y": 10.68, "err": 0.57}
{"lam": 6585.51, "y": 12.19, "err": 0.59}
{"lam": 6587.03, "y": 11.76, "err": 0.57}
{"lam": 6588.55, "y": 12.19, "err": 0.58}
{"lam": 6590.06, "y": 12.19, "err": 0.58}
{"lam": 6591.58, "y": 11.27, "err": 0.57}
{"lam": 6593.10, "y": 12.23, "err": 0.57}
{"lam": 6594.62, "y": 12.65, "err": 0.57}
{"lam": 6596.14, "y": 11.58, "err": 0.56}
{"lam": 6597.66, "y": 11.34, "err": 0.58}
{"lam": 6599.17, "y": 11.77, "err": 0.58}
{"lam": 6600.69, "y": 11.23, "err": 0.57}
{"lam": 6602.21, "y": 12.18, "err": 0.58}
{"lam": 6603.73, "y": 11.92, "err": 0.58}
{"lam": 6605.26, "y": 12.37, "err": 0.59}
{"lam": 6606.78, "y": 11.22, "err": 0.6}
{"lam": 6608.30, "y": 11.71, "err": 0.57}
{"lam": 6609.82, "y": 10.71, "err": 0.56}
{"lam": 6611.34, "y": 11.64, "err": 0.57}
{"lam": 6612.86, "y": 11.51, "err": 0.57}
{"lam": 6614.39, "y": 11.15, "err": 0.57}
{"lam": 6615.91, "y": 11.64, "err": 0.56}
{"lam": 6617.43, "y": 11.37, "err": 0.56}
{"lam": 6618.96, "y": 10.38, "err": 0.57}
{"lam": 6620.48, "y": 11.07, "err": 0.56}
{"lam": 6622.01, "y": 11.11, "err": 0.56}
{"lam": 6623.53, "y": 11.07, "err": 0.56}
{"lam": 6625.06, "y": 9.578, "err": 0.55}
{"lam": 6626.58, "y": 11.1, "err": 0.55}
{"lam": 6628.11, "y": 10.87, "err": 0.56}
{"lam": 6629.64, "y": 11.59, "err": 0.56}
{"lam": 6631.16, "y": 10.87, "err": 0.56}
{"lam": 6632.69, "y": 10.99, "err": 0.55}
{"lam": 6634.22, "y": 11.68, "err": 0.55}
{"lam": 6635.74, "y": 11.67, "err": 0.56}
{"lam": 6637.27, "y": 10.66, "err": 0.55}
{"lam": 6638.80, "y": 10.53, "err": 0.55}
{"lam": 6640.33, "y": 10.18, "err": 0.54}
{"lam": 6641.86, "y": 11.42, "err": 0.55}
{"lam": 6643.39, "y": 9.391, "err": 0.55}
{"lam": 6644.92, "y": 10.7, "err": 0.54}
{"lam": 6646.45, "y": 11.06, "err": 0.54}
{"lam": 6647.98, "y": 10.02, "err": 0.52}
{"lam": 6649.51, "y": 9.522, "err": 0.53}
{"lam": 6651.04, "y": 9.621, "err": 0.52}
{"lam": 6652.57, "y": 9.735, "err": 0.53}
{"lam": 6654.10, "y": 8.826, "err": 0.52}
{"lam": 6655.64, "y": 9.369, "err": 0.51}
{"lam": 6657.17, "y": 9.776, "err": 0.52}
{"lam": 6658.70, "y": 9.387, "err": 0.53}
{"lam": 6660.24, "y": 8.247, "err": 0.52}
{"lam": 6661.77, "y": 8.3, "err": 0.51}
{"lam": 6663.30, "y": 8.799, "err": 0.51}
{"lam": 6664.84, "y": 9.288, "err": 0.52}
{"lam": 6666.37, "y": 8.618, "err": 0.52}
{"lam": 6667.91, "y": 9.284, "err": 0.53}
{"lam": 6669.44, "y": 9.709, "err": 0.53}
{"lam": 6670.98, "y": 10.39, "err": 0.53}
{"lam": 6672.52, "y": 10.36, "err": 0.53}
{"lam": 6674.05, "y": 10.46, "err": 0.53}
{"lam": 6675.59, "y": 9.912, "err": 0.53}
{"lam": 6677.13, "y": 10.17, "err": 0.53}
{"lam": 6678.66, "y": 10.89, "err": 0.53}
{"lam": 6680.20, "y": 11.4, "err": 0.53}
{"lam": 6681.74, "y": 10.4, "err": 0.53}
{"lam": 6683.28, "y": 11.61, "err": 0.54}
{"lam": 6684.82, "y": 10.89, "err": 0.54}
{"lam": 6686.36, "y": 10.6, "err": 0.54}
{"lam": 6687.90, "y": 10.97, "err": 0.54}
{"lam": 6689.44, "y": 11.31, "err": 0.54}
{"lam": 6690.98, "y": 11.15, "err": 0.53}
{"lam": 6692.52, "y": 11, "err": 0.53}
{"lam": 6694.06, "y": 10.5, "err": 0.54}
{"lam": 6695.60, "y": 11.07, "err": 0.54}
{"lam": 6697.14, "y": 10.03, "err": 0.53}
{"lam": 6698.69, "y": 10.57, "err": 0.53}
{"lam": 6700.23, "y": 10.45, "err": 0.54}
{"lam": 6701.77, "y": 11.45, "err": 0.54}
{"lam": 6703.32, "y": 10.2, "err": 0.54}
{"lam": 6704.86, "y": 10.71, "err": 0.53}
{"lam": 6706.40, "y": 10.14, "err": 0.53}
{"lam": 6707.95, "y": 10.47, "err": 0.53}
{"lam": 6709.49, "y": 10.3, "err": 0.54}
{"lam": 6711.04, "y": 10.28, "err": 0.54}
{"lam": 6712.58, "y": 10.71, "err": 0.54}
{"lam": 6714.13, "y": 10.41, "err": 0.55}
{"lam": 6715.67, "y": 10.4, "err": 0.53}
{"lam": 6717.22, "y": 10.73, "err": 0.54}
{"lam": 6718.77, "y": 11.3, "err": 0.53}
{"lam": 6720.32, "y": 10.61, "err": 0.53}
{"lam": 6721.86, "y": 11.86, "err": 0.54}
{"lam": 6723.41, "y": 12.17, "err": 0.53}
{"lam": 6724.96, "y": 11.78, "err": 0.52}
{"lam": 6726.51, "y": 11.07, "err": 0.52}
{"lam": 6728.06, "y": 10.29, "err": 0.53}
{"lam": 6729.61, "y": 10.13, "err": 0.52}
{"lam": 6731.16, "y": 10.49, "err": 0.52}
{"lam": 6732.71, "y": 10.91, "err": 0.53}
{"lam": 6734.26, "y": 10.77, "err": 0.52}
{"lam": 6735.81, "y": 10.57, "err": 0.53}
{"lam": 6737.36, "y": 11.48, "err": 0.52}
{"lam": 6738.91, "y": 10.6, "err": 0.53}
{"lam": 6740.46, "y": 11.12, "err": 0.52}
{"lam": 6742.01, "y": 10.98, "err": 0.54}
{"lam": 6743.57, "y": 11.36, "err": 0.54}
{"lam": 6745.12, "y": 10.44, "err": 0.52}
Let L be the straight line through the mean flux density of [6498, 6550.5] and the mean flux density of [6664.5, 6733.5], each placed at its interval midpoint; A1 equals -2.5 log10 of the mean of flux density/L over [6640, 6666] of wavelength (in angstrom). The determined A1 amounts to 0.12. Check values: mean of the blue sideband 11.2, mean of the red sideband 10.6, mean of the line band 9.6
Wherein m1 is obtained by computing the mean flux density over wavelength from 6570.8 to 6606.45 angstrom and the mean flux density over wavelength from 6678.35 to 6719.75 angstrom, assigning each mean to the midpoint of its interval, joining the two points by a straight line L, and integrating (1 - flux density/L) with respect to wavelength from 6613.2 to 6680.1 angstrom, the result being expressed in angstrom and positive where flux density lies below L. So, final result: 5.39 angstrom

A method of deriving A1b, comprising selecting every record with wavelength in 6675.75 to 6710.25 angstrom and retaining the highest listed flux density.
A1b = 11.61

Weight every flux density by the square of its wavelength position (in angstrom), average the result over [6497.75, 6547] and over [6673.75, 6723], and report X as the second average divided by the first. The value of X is 1.01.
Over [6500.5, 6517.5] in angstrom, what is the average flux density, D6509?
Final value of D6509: 11.6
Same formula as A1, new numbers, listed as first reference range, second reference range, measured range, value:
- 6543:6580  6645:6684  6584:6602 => -0.08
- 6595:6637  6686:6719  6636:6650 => 0.07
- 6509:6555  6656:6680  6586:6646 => -0.11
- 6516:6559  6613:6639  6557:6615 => -0.06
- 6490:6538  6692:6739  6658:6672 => 0.19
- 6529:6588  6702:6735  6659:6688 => 0.10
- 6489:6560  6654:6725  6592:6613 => -0.09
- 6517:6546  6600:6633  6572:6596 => -0.05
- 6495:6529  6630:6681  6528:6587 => -0.04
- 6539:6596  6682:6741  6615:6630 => 0.03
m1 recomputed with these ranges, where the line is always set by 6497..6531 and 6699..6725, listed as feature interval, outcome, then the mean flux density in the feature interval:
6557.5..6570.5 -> -0.9 angstrom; 11.9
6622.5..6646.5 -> 0.4 angstrom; 10.8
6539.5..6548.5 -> 0.2 angstrom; 11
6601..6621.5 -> -0.7 angstrom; 11.4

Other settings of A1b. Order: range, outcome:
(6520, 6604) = 12.86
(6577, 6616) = 12.78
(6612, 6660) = 11.68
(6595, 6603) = 12.18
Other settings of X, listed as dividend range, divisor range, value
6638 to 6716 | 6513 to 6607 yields 0.93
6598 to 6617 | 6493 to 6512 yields 1.04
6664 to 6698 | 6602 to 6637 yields 0.95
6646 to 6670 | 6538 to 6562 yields 0.86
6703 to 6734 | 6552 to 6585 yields 0.97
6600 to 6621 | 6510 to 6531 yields 1.06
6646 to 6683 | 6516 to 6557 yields 0.92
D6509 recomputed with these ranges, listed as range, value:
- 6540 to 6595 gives 11.5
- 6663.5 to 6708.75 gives 10.5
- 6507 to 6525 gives 11.4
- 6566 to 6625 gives 11.5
